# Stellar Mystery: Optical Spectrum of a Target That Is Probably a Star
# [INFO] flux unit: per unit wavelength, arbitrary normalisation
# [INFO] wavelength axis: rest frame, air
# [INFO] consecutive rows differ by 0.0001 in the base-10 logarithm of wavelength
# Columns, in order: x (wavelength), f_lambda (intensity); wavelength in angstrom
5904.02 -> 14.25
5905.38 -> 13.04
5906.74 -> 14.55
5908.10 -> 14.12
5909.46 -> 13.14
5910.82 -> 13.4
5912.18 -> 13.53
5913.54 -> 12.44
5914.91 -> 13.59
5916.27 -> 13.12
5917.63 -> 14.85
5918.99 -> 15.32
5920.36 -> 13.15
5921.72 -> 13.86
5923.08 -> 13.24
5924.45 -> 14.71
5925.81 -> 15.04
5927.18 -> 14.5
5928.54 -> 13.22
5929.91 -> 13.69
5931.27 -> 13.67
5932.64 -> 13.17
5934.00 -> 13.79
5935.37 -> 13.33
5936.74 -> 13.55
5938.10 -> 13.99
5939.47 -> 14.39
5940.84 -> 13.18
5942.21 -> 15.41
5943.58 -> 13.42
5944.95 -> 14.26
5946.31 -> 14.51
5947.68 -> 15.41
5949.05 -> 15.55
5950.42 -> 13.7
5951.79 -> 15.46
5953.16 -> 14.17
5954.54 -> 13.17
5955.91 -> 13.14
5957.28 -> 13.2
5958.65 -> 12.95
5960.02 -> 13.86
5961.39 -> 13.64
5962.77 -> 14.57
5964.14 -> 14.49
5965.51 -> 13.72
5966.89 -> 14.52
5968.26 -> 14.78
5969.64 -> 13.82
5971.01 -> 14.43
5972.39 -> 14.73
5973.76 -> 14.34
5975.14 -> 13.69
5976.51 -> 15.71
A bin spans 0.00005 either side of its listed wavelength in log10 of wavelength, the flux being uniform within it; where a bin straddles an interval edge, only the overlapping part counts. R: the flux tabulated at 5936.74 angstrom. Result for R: 13.55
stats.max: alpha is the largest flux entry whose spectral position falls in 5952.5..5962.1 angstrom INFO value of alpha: 14.17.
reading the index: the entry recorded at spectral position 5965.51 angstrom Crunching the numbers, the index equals 13.72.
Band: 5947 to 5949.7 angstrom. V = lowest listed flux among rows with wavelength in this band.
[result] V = 15.41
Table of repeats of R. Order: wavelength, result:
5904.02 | 14.25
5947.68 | 15.41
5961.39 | 13.64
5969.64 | 13.82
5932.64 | 13.17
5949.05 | 15.55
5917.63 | 14.85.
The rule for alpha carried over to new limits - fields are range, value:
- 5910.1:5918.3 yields 14.85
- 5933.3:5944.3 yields 15.41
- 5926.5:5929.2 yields 14.5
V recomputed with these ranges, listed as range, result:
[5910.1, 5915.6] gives 12.44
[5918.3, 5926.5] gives 13.15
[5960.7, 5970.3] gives 13.64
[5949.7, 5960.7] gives 12.95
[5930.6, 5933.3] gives 13.17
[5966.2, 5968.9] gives 14.52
